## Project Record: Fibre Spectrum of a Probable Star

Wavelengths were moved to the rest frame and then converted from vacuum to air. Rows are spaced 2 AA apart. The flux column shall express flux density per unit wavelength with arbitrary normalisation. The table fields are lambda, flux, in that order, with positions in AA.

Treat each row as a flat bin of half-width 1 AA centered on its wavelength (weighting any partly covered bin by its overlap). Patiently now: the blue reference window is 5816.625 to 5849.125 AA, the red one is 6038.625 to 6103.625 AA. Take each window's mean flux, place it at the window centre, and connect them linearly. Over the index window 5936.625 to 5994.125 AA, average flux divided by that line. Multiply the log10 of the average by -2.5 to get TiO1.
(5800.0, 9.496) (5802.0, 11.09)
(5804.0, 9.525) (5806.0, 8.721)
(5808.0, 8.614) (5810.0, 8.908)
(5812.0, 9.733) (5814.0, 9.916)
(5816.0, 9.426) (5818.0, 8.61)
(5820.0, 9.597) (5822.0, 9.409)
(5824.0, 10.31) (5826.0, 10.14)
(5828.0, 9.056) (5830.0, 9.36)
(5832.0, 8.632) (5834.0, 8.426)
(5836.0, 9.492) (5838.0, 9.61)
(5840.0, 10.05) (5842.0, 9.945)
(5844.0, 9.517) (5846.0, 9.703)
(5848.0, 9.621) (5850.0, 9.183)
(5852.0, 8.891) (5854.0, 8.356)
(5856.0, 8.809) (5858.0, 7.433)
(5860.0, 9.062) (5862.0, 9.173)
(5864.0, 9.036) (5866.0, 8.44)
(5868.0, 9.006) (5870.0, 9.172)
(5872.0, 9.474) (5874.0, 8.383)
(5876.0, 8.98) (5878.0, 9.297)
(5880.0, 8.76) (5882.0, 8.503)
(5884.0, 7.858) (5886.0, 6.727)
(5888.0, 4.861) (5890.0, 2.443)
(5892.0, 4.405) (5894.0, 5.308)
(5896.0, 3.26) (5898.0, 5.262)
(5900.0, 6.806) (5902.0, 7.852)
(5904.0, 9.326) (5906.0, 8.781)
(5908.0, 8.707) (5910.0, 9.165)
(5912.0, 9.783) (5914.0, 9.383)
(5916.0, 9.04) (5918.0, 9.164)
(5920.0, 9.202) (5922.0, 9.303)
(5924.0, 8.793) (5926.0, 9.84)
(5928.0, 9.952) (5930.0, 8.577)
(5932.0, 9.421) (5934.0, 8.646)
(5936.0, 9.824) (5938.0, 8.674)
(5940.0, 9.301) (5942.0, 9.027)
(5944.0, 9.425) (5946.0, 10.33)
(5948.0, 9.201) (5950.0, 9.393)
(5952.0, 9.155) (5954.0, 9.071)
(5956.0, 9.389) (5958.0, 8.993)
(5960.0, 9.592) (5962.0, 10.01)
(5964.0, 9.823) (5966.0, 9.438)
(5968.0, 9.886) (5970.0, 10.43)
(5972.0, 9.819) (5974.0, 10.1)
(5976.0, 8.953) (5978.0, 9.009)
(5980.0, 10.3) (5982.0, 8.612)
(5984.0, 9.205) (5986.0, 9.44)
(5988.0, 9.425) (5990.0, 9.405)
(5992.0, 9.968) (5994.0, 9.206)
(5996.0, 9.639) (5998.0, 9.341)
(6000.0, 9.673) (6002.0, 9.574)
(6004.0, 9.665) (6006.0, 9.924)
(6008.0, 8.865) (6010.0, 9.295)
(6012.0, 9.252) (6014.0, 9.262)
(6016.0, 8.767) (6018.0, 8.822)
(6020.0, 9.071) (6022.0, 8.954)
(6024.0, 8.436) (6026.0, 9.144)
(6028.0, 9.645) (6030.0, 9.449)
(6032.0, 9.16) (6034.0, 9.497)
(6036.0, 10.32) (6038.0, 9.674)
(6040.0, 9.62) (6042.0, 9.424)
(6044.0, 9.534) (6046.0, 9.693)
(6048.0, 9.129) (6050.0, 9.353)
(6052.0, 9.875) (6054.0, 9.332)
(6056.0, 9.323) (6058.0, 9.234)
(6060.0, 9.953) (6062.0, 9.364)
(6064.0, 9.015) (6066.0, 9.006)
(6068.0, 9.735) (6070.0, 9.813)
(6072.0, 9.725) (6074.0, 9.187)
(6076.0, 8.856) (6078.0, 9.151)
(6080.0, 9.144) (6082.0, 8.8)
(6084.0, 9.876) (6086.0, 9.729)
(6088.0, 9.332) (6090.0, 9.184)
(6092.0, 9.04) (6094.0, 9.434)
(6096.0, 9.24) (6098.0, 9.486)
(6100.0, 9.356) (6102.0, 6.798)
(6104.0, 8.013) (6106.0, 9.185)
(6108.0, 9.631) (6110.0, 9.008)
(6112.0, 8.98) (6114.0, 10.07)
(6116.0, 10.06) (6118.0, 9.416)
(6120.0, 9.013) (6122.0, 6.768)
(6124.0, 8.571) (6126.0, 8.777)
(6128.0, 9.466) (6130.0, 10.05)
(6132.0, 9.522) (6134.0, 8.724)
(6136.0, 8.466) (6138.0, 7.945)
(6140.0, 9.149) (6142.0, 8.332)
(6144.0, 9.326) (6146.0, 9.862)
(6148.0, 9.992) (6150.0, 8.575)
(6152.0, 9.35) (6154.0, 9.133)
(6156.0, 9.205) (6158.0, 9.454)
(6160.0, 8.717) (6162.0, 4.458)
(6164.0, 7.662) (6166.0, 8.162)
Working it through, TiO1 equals -0.01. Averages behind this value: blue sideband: 9.47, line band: 9.47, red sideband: 9.29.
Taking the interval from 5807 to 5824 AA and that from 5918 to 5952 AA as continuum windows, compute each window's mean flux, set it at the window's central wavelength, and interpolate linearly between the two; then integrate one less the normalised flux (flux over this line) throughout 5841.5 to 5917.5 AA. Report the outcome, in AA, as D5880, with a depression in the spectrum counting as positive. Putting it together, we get 10.0 AA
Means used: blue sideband 9.34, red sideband 9.3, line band 8.09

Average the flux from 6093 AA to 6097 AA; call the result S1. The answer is 9.34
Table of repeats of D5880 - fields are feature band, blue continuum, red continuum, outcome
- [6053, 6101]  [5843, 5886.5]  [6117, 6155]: -2.2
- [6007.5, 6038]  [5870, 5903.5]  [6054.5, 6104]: -2.5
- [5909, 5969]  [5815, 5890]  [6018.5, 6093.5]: -1.9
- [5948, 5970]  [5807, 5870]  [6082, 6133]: -0.8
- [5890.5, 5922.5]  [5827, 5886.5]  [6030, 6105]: 4.8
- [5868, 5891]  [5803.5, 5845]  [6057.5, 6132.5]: 4.0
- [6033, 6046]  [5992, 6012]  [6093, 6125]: -0.5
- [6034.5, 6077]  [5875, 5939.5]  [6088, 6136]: -3.6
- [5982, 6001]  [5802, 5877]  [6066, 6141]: -0.6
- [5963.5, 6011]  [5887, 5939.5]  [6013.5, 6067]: -4.3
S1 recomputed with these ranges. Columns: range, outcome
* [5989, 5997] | 9.55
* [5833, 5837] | 8.96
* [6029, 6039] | 9.62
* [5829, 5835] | 8.81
